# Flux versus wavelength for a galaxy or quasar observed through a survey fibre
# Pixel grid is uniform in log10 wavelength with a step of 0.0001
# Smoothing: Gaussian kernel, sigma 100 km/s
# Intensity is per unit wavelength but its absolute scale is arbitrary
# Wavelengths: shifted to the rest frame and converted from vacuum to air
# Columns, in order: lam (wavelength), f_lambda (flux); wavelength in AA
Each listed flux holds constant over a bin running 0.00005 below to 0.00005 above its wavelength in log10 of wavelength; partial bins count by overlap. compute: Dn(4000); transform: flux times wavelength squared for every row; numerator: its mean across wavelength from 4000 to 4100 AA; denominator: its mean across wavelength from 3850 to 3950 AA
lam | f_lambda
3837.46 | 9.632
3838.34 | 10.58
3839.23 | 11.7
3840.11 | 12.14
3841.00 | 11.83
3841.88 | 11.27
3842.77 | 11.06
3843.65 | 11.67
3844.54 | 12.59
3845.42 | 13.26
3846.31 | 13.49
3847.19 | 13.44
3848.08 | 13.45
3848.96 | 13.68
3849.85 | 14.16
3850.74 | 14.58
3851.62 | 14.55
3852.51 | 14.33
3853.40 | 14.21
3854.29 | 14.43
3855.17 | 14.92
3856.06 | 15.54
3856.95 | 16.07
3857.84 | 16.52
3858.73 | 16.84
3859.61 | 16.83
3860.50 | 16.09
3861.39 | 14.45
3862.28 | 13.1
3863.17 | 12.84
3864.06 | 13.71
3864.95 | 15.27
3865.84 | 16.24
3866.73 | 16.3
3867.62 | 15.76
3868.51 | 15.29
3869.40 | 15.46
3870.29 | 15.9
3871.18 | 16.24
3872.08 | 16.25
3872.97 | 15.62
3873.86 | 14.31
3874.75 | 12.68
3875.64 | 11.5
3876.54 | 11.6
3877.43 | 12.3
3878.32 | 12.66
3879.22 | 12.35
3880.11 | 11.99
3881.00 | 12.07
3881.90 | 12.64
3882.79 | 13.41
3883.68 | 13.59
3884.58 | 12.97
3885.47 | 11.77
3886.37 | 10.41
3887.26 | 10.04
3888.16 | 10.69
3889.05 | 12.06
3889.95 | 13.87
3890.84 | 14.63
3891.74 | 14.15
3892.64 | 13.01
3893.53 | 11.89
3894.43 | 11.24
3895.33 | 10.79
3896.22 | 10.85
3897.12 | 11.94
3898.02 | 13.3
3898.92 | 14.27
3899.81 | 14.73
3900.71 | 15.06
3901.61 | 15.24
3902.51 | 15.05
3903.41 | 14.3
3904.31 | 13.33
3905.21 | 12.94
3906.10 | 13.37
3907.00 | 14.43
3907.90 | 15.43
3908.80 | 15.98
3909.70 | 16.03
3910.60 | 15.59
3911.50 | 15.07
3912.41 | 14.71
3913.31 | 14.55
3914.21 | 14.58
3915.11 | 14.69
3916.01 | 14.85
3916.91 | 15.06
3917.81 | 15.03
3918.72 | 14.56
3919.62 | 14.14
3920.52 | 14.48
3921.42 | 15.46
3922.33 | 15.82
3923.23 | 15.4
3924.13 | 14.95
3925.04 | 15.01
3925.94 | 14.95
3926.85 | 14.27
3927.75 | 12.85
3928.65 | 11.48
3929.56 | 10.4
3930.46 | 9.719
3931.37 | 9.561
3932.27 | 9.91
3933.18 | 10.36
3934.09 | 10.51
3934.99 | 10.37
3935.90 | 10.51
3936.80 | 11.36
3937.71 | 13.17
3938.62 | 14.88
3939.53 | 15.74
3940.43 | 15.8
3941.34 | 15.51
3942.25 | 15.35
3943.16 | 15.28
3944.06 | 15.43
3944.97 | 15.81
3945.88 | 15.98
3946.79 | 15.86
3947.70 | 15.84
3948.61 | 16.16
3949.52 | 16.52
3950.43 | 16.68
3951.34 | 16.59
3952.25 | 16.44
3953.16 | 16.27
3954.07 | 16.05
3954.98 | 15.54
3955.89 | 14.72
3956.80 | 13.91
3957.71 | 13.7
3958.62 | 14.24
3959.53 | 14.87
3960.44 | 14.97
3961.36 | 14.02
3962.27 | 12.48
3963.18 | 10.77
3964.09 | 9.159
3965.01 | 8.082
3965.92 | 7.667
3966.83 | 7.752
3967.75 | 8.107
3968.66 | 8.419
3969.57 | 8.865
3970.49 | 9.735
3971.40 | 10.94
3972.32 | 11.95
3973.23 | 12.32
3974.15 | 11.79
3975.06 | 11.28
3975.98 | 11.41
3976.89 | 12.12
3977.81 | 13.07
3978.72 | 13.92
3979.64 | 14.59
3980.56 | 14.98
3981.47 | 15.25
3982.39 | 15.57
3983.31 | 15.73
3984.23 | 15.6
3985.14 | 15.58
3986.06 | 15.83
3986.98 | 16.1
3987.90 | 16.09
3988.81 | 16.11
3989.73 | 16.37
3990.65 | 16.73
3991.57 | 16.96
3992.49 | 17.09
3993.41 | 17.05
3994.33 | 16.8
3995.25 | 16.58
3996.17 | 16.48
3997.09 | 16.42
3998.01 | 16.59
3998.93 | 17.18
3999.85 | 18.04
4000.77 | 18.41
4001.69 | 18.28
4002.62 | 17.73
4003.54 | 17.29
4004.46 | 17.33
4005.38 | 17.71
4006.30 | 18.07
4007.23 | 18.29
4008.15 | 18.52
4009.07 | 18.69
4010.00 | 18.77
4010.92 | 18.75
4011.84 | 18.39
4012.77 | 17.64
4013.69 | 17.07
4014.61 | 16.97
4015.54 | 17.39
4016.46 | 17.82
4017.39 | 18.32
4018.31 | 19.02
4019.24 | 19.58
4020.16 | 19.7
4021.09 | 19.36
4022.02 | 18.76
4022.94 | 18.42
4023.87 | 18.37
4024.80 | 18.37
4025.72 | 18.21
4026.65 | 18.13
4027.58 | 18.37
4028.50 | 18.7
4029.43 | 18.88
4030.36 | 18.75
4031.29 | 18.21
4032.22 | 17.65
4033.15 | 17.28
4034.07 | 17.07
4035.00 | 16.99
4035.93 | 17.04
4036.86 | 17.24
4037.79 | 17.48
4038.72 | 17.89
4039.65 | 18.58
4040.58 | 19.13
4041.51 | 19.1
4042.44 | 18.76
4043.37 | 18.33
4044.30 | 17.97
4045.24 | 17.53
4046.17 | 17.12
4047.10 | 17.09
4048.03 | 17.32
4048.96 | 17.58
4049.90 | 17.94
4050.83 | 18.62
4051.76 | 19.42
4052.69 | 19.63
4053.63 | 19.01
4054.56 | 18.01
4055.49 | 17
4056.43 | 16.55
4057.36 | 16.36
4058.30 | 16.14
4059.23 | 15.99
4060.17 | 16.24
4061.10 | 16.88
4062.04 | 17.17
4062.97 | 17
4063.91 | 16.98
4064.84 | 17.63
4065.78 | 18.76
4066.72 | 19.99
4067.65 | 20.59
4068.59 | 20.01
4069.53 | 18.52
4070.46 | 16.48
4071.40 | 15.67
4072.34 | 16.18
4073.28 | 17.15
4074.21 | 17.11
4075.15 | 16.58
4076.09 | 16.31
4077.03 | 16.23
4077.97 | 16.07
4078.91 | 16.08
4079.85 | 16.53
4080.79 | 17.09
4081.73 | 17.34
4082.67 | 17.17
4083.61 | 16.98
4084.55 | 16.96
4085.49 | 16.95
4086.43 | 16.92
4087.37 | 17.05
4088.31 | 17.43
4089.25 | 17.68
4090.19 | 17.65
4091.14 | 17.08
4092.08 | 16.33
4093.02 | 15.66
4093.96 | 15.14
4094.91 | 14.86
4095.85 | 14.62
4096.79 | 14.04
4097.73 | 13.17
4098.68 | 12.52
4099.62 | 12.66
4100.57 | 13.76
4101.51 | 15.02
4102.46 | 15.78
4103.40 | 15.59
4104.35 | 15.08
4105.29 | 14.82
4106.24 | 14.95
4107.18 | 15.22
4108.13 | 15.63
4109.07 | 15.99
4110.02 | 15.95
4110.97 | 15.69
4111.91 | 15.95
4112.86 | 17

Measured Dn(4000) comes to 1.35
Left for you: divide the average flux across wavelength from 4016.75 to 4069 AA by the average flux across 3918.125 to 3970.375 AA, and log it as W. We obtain 1.4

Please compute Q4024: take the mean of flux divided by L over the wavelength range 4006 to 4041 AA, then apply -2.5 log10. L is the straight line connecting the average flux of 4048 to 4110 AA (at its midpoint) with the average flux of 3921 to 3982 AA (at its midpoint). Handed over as -0.20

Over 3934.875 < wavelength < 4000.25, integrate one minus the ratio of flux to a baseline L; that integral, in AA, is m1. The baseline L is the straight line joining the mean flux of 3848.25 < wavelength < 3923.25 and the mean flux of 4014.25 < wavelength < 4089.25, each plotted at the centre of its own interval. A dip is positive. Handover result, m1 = 6.9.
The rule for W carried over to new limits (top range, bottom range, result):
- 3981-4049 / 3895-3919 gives 1.23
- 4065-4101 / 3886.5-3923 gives 1.19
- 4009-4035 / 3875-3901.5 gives 1.46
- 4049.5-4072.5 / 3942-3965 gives 1.20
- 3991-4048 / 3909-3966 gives 1.28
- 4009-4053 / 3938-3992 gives 1.30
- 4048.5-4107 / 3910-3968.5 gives 1.21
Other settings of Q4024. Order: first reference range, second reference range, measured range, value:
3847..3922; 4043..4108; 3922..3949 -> 0.09 mag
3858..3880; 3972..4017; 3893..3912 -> 0.09 mag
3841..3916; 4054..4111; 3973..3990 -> 0.05 mag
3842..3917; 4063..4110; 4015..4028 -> -0.19 mag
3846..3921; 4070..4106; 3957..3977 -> 0.31 mag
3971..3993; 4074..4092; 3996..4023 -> -0.19 mag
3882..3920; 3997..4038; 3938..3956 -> -0.03 mag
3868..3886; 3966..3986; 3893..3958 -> -0.10 mag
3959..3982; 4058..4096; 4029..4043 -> -0.21 mag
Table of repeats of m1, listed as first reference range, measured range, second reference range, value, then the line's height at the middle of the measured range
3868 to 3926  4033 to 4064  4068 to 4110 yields -4.0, 15.6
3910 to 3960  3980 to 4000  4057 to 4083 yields -1.1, 15.5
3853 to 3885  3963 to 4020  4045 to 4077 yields 4.2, 16.4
